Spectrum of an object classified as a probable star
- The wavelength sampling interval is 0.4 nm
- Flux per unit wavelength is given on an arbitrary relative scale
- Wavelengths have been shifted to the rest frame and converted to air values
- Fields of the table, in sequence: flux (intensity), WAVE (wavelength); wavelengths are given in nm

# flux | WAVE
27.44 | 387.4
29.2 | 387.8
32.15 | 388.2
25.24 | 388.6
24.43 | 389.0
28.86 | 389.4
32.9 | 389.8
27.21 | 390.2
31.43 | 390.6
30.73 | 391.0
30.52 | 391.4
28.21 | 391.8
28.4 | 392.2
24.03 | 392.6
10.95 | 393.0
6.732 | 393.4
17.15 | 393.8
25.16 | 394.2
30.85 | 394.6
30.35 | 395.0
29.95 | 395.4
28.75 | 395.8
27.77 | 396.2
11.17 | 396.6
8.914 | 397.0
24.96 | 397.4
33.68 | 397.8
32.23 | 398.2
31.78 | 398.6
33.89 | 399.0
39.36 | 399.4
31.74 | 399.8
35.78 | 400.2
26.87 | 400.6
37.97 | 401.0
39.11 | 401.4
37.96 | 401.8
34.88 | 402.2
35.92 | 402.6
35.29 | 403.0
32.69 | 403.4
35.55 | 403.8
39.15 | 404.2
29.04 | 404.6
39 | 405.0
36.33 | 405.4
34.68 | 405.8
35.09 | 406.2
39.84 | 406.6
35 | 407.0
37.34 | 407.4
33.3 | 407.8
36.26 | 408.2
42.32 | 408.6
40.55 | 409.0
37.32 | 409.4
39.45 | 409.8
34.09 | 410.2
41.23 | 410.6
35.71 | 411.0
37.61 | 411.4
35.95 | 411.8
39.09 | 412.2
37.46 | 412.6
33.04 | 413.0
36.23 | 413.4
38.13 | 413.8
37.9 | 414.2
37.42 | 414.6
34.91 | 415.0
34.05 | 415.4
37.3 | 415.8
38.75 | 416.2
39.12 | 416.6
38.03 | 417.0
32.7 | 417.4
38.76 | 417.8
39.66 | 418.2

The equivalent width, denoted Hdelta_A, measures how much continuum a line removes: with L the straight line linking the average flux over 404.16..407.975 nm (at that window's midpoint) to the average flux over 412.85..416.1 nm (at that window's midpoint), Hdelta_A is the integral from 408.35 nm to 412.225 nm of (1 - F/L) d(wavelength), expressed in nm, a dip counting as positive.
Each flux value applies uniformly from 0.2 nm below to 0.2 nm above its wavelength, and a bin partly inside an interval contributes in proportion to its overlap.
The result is -0.24 nm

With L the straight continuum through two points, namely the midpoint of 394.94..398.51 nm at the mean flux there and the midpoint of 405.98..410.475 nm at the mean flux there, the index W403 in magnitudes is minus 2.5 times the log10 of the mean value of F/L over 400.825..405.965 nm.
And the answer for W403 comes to -0.12 mag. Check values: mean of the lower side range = 25.3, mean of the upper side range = 37.4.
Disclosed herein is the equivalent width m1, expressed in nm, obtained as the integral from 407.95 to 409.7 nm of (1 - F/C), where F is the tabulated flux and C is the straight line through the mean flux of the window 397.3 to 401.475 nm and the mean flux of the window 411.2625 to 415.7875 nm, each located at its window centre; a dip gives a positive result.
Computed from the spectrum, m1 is -0.170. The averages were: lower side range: 33.4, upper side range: 36.5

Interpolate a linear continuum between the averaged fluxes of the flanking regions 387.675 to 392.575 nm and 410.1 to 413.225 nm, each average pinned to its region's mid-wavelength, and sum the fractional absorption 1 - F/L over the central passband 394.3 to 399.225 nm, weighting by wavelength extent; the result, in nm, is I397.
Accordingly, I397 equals 0.68 nm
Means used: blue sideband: 28.9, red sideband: 36.9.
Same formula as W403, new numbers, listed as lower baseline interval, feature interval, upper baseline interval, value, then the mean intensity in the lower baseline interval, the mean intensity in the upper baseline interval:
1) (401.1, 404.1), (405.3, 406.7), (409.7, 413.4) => 0.00 mag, 36.1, 37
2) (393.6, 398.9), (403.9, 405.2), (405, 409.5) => -0.04 mag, 25.7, 37.2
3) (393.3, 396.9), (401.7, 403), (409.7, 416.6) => -0.25 mag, 23.2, 37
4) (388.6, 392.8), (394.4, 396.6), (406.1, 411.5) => 0.11 mag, 28.5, 37.6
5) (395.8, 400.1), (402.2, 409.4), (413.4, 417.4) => -0.14 mag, 27.8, 37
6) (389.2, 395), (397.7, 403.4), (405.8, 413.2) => -0.12 mag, 25.4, 37.2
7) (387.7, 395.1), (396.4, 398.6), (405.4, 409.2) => 0.30 mag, 25.9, 37.1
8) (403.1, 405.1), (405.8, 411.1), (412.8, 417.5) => -0.06 mag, 34.9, 36.5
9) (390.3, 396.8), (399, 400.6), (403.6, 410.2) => -0.14 mag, 24.6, 36.8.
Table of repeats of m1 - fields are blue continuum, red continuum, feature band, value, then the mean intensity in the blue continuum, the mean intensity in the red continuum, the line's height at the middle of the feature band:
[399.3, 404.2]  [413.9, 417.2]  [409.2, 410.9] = -0.07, 35.3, 37.2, 36.5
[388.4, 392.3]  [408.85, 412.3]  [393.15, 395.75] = 0.62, 28.8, 37.8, 30.6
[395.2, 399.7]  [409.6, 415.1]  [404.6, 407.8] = -0.28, 27.6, 37.1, 33.1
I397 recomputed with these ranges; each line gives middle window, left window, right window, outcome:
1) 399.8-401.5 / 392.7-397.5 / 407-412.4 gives -0.43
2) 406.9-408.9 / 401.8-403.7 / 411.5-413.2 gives -0.07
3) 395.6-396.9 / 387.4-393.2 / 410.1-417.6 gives 0.36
